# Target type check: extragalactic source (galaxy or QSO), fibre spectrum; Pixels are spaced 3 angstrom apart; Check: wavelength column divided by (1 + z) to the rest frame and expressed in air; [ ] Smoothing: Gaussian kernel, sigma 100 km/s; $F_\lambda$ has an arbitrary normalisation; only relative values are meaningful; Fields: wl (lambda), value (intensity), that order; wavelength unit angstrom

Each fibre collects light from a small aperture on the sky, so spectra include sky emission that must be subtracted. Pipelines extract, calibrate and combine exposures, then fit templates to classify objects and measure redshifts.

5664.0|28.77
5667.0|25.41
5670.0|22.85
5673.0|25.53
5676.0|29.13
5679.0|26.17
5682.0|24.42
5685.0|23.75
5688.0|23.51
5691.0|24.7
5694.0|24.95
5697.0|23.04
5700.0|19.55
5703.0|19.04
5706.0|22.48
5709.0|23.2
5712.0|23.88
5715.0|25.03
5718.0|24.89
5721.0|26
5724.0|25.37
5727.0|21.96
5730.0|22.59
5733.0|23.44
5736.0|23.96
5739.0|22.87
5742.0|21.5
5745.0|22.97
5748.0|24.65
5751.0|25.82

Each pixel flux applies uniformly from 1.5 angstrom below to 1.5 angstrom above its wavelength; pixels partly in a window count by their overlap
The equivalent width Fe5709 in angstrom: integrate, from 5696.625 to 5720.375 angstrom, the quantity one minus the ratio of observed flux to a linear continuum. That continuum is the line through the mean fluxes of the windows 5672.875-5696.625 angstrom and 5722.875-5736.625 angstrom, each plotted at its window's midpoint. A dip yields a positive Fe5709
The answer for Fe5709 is 1.4 angstrom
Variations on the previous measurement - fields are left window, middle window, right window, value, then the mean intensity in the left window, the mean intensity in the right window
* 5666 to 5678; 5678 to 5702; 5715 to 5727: 1.7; 25.8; 24.9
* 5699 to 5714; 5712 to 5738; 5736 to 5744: -2.2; 21.8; 22.6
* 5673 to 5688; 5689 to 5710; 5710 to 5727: 2.3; 25.6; 24.7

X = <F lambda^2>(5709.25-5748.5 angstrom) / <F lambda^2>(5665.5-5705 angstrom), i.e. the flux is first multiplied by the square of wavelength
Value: 1.01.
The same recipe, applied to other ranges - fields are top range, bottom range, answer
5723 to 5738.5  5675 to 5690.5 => 0.94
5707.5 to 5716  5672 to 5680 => 0.90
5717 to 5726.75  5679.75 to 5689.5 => 1.05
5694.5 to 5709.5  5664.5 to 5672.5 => 0.88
